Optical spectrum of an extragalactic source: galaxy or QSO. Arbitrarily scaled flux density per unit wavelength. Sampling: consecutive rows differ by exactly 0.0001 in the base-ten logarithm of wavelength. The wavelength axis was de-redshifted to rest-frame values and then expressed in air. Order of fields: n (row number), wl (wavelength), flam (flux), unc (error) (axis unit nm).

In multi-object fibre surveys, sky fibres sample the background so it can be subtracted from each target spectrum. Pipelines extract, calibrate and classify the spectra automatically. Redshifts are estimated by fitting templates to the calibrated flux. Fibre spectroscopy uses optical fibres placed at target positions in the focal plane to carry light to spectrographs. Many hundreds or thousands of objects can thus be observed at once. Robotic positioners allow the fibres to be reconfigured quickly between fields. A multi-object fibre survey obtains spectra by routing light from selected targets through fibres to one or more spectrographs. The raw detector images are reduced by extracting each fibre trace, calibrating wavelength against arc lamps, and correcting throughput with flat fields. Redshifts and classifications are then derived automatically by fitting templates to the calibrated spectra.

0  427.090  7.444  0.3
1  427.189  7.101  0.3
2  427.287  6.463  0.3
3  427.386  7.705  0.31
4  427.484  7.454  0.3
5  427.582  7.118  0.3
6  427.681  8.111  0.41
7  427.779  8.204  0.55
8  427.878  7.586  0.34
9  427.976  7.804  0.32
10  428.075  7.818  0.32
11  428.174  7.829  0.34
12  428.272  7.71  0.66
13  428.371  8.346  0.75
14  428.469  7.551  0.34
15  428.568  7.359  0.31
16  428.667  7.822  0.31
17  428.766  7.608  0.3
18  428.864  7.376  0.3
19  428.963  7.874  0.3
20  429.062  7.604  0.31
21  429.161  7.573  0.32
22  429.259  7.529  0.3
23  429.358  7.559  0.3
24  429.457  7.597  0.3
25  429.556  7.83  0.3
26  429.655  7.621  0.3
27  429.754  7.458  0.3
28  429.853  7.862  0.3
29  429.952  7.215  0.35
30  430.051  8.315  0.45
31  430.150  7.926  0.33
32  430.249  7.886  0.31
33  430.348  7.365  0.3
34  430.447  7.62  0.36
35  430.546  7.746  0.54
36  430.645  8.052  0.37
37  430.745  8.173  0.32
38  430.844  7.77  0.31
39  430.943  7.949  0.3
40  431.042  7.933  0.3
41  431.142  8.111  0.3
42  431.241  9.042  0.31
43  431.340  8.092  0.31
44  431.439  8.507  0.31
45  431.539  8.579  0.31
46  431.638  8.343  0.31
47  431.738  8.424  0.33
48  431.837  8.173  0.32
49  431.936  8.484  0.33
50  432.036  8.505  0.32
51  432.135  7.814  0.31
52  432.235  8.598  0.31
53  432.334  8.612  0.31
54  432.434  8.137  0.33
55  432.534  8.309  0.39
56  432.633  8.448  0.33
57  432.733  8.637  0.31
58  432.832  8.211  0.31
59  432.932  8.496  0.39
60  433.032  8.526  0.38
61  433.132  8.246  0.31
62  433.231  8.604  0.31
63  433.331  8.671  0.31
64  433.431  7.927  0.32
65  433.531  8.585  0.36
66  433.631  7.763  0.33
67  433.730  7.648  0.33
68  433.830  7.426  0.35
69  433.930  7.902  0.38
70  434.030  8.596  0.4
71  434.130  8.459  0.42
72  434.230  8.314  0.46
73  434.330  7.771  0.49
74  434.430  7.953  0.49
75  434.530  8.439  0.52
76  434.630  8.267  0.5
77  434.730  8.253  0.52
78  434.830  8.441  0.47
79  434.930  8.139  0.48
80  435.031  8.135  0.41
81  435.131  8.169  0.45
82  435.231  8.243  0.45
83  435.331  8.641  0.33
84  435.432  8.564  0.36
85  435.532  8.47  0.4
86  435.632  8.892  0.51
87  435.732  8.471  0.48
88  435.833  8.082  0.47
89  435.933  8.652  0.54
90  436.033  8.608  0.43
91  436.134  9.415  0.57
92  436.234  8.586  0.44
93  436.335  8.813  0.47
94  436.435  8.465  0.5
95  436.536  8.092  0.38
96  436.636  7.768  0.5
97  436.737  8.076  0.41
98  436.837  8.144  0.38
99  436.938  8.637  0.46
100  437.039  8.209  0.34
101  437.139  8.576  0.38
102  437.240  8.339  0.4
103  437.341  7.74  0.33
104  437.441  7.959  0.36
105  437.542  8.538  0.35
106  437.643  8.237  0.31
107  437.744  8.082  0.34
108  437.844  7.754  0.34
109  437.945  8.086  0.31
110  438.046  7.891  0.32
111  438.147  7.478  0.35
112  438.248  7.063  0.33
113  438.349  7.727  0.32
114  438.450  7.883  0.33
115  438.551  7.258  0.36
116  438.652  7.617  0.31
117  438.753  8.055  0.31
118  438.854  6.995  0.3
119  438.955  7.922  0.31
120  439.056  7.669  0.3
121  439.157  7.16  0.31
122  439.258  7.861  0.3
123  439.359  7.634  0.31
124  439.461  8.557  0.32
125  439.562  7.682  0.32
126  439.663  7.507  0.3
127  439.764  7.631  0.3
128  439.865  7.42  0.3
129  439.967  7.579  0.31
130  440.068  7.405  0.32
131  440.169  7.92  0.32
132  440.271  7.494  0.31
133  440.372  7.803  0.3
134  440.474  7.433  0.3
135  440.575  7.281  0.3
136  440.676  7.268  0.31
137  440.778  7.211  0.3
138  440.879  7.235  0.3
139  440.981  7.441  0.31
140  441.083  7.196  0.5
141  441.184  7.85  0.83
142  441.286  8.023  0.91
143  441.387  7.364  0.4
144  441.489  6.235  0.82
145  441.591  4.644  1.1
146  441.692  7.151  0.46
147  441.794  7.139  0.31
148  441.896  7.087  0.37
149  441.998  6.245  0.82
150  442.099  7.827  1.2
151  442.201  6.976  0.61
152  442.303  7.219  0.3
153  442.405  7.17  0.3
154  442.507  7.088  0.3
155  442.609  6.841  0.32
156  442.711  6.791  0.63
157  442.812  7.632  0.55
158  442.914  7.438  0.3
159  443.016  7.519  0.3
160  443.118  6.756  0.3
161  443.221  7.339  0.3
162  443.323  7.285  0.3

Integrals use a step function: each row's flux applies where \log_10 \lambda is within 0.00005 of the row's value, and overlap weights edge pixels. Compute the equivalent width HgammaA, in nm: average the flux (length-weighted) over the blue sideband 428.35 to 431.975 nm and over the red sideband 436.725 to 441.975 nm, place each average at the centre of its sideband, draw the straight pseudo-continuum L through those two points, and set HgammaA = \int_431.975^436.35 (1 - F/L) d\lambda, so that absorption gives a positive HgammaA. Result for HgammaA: -0.33 nm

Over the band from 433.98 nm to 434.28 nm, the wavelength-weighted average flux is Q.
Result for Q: 8.45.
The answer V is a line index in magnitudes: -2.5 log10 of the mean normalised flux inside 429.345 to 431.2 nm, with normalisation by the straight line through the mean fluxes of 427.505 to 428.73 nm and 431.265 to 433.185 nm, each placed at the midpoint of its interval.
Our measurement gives 0.04 mag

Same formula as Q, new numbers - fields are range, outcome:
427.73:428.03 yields 7.86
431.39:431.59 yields 8.53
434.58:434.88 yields 8.33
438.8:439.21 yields 7.45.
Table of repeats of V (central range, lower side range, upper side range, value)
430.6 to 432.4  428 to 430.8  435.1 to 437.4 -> -0.05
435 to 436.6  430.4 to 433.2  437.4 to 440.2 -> -0.07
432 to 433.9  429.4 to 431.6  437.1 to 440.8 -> -0.05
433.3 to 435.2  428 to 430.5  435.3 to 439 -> -0.02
